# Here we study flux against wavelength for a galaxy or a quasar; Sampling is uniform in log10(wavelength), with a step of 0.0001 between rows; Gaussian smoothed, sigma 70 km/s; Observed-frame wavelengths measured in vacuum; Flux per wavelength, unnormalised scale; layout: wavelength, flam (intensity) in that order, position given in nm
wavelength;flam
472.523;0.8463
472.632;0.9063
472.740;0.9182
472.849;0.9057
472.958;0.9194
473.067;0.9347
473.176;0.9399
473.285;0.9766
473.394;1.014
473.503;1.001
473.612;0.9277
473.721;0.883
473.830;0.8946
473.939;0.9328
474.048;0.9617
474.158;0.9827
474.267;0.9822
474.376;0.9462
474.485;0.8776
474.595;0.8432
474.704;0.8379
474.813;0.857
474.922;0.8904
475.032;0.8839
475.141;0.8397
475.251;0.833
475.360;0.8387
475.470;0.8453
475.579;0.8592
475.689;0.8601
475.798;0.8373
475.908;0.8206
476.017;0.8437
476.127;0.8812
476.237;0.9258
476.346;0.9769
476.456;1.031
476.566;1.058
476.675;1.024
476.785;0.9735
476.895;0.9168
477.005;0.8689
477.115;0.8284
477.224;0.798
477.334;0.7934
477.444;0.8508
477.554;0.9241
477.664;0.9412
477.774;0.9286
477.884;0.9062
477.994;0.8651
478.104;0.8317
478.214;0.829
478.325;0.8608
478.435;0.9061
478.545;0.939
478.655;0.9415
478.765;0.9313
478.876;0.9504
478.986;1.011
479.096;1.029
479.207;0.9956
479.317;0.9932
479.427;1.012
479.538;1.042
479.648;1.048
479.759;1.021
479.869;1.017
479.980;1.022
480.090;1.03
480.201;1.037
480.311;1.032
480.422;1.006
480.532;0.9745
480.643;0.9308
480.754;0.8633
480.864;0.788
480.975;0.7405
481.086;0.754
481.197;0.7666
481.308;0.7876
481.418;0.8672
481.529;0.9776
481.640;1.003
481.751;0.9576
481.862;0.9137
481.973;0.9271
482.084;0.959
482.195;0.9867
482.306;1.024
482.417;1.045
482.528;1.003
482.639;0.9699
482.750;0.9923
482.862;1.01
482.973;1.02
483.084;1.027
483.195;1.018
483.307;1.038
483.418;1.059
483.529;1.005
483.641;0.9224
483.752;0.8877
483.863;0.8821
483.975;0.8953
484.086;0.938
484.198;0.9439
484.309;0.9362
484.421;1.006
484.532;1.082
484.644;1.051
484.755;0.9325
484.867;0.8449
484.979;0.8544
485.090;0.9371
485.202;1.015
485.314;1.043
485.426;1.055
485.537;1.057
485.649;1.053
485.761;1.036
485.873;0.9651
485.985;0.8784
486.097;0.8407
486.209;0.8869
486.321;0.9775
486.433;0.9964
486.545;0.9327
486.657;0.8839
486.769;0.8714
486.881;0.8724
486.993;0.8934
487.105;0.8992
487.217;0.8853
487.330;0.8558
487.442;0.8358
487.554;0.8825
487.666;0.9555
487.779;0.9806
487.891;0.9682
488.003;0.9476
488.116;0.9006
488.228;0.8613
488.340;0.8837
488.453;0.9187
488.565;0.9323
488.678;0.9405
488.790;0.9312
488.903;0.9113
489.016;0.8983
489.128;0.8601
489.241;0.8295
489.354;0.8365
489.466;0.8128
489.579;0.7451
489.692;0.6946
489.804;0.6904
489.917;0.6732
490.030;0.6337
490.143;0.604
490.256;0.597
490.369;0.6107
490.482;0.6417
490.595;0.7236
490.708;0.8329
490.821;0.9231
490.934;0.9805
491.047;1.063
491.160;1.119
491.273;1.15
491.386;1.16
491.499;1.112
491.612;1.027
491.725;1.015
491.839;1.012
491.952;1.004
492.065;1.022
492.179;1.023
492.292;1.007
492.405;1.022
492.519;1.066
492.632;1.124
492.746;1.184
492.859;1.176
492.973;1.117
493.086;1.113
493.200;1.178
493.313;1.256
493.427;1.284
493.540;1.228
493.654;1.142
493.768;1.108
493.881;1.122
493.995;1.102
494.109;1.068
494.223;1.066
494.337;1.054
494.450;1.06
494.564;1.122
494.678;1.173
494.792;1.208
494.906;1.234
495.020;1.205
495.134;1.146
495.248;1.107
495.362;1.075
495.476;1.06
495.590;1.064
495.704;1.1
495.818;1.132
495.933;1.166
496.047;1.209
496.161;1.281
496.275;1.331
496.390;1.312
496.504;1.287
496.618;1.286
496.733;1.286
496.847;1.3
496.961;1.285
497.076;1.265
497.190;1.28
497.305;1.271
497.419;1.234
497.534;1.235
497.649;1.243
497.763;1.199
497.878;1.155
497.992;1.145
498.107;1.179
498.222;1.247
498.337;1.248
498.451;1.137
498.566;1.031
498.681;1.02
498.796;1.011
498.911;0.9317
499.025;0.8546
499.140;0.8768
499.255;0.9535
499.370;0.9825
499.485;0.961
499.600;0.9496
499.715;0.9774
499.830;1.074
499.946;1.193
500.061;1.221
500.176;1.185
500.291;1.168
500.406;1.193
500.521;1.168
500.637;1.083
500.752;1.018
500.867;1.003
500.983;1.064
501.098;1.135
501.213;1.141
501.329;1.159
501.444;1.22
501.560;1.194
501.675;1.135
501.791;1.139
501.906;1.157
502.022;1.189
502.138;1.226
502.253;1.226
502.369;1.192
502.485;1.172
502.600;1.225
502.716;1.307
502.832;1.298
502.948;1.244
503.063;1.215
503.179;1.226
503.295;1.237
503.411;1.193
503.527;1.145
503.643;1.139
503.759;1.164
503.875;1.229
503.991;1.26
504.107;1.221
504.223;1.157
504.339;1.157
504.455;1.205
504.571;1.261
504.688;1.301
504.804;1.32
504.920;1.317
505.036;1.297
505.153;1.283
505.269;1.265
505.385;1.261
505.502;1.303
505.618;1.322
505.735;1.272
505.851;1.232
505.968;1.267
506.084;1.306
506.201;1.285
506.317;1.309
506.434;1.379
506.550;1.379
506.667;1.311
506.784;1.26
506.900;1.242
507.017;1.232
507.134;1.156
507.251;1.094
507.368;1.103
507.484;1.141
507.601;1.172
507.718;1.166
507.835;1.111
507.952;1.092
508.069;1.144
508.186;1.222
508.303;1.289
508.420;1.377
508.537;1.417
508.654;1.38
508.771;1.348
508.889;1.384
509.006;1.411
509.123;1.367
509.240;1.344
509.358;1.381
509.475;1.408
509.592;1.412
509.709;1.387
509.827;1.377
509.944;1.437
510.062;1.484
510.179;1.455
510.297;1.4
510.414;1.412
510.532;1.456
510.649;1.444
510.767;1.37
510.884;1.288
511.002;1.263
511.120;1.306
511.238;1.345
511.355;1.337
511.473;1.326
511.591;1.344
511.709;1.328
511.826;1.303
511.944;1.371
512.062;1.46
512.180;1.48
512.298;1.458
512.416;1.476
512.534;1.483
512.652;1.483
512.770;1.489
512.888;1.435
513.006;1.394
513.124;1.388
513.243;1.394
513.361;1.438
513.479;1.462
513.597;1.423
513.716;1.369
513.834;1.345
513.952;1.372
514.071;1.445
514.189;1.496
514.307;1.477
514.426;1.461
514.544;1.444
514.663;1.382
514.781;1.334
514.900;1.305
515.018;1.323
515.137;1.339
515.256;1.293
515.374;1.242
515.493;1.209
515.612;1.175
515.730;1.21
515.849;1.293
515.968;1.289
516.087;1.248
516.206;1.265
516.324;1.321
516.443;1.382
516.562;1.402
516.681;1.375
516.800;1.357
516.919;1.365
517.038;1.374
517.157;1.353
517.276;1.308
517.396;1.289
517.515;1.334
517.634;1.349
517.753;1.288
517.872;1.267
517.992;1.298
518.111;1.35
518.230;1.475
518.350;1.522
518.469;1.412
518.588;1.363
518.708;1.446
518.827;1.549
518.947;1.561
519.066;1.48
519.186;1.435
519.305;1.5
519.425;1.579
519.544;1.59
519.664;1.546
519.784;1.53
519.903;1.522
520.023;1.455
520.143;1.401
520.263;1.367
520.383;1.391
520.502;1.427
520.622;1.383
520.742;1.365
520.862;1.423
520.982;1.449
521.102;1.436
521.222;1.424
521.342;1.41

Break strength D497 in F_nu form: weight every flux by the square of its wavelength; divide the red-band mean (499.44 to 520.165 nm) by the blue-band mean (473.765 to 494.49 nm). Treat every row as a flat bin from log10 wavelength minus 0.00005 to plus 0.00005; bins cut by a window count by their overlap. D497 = 1.54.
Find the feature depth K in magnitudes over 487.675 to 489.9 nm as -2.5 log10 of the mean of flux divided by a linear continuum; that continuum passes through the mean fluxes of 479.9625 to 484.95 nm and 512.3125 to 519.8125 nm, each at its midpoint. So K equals 0.19 mag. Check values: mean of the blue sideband 0.951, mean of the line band 0.869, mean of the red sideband 1.39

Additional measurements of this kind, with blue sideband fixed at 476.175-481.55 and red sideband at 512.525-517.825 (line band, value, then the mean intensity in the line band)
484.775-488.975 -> 0.11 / 0.929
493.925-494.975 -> -0.01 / 1.12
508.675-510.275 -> -0.09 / 1.4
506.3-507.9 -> 0.04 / 1.22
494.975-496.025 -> 0.01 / 1.12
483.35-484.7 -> 0.02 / 0.969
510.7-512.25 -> -0.03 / 1.35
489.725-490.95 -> 0.44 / 0.71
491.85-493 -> 0.02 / 1.07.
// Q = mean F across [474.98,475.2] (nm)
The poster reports 0.86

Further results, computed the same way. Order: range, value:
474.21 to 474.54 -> 0.936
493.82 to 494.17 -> 1.1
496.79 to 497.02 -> 1.29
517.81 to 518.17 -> 1.3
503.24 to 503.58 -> 1.19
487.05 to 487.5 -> 0.869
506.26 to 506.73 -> 1.34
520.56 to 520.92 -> 1.39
